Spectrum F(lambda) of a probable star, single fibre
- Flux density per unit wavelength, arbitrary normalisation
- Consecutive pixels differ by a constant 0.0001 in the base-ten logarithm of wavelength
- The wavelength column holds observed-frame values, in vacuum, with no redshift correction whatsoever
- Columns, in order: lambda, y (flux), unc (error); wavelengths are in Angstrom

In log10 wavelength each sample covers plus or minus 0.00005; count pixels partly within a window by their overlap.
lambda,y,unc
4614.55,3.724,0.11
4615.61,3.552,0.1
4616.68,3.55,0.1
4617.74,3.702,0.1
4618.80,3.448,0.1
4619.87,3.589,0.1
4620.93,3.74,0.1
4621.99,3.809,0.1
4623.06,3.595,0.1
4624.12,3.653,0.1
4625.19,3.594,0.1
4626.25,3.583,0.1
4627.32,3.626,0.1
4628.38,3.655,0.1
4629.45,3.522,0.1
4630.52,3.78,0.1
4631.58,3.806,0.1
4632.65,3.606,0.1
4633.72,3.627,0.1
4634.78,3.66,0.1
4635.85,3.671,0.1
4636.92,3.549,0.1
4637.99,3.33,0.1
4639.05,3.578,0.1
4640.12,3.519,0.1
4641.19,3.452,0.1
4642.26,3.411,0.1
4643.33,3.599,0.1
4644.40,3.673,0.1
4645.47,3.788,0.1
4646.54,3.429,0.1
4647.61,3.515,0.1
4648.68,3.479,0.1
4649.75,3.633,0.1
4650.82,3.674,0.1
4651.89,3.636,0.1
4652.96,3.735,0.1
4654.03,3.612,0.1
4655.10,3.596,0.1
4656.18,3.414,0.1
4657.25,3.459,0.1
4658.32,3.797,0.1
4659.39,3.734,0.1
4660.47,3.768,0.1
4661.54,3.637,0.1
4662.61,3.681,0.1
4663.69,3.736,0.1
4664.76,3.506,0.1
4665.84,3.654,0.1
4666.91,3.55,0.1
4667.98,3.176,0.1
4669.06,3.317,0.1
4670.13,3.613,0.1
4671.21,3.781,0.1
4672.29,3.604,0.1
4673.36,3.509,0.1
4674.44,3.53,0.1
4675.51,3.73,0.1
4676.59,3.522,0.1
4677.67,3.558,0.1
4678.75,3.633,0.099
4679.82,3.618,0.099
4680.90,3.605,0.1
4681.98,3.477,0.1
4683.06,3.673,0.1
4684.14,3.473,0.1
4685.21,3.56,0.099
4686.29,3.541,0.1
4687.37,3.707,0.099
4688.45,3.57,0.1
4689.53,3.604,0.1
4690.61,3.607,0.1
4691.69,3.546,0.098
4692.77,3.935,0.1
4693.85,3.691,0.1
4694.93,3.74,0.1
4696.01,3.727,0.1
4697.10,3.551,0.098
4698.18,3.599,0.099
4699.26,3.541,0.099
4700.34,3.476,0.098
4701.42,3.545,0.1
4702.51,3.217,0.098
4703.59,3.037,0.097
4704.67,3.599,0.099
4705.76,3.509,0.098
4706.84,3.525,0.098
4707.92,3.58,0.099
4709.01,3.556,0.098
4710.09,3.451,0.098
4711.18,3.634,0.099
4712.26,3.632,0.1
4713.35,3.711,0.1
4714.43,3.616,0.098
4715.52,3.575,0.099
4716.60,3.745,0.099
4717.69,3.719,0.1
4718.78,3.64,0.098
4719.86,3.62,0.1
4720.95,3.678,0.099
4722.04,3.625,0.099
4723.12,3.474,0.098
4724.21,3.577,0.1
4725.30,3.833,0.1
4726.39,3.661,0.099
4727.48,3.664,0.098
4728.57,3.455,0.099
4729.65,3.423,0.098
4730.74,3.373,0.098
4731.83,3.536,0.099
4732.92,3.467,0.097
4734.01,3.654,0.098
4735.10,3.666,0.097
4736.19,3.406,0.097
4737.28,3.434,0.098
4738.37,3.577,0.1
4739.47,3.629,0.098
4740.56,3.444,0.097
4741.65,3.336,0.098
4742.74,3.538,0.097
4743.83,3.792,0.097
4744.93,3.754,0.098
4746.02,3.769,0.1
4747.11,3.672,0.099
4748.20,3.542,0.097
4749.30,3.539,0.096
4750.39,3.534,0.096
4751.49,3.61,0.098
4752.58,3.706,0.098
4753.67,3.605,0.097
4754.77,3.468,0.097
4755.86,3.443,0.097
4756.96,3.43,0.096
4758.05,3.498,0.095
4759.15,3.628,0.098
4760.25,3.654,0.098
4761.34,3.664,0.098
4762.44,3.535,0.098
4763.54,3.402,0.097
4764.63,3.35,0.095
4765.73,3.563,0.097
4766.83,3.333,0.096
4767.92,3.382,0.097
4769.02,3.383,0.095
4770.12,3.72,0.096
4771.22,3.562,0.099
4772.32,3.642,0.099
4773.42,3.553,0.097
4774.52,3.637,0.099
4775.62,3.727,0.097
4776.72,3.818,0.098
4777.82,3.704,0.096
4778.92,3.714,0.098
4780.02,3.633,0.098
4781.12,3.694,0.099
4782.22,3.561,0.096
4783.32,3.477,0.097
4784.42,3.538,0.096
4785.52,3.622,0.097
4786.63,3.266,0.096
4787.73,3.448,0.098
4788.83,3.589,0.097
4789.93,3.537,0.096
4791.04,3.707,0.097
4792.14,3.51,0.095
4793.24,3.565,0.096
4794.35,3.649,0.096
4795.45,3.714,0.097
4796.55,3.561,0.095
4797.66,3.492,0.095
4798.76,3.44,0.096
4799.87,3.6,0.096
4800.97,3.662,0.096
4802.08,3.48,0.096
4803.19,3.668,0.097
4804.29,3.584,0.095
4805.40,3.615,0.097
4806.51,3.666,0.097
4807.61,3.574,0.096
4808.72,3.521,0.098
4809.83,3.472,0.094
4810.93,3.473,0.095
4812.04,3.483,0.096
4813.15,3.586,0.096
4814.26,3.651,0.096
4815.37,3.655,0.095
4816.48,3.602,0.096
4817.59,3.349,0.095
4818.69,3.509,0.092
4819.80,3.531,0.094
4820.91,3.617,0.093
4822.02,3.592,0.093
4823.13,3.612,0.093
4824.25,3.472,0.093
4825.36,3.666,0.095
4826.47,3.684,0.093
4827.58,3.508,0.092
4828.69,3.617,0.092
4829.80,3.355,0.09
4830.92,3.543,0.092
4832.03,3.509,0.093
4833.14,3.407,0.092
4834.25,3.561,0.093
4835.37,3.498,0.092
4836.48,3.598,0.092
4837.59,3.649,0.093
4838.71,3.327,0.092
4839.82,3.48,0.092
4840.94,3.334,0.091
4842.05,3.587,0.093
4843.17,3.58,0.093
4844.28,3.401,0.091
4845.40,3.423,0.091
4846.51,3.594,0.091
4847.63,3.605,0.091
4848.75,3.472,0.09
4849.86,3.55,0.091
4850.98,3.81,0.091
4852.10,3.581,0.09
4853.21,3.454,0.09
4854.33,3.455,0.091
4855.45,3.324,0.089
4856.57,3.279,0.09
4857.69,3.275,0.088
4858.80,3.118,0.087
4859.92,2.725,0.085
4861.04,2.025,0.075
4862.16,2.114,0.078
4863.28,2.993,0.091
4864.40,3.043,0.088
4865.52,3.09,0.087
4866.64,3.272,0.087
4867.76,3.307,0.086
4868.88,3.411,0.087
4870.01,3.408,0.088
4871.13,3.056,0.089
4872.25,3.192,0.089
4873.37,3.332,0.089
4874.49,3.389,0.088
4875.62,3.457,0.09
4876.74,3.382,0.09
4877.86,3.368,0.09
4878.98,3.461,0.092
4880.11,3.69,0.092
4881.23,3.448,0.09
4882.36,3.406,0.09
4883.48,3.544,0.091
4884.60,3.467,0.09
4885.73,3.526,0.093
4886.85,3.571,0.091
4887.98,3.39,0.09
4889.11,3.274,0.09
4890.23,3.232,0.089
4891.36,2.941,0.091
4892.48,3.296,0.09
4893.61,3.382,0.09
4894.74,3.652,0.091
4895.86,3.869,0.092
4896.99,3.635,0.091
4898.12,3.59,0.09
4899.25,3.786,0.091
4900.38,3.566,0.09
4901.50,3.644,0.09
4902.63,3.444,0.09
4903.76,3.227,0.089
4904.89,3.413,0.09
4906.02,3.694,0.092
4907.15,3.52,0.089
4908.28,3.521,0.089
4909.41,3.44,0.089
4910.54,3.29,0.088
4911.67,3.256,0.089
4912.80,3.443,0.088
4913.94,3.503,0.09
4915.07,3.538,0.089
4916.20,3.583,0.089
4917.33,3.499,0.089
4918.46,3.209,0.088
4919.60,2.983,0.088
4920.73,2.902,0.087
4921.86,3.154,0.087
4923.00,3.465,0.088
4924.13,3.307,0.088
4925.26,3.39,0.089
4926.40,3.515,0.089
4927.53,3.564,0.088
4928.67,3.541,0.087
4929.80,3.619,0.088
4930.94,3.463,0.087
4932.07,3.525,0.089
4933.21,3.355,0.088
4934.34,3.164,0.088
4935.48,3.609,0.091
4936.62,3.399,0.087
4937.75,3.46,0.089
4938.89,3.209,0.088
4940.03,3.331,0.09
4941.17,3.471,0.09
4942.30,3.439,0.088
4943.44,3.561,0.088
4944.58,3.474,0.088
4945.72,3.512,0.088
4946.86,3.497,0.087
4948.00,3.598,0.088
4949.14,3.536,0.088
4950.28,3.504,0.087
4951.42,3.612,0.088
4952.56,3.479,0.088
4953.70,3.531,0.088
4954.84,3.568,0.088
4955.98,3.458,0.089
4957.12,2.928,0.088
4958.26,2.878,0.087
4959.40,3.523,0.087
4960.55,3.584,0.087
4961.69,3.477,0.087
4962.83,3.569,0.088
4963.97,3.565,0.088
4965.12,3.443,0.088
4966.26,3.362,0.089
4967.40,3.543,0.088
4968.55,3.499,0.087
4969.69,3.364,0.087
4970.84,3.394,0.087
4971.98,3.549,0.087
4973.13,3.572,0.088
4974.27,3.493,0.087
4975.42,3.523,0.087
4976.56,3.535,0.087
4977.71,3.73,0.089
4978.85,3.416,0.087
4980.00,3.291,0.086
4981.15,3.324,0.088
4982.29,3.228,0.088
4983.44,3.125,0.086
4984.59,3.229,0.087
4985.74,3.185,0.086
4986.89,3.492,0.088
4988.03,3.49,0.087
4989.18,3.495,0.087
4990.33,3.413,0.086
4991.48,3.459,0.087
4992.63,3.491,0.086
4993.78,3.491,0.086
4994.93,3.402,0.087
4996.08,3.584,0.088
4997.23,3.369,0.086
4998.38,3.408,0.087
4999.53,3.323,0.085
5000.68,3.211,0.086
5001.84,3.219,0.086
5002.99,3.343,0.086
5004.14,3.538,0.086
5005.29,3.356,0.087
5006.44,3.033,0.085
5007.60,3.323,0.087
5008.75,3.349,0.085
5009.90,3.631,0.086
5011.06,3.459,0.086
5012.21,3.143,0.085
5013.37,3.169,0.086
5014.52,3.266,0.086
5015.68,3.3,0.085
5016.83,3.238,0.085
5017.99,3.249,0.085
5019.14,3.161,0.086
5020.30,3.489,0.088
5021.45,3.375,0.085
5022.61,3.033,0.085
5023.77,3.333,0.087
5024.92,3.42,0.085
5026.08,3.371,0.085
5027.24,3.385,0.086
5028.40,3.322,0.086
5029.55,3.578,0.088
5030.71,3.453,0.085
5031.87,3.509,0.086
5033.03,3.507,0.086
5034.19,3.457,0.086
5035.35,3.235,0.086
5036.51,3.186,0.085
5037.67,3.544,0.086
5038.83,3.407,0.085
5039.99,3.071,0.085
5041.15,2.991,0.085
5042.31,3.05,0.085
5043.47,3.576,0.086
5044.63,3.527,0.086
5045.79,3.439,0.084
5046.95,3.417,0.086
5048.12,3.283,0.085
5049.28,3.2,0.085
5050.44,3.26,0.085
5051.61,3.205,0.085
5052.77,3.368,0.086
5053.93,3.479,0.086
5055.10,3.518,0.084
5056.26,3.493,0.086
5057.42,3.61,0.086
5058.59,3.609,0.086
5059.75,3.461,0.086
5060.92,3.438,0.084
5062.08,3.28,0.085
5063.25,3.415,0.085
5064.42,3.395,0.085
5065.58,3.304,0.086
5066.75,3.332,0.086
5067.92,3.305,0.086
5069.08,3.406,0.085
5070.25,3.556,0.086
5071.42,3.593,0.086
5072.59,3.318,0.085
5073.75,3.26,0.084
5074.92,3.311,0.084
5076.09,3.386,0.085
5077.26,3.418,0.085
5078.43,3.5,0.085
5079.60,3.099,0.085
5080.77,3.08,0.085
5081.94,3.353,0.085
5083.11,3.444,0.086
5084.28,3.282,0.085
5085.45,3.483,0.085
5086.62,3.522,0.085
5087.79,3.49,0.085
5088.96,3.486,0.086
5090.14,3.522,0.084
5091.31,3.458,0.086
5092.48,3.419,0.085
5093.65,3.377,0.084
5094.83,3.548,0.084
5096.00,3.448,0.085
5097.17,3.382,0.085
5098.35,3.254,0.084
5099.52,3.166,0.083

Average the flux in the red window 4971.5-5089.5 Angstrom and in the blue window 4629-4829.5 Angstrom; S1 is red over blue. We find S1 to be 0.94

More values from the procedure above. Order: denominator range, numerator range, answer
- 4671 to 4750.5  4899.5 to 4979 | 0.96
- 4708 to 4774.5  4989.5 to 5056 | 0.94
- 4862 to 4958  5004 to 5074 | 0.99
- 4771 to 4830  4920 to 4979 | 0.96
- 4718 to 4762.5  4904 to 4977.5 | 0.96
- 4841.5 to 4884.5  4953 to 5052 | 1.02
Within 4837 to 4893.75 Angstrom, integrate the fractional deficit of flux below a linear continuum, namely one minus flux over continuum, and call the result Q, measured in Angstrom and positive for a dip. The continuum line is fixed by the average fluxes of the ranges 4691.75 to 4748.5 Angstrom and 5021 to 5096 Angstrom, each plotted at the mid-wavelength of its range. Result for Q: 2.8 Angstrom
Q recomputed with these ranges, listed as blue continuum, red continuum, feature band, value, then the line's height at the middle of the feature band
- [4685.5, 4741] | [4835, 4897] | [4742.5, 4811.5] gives -1.9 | 3.48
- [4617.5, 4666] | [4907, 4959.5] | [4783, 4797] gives -0.2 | 3.51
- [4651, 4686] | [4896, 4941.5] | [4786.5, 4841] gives -0.7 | 3.5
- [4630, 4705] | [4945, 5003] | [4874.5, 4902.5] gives -0.1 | 3.47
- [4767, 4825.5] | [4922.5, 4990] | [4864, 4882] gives 0.9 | 3.51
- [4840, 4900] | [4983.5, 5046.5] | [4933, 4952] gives -0.6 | 3.35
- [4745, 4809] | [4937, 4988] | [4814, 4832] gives -0.1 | 3.54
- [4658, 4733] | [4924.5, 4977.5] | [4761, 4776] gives 0.1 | 3.55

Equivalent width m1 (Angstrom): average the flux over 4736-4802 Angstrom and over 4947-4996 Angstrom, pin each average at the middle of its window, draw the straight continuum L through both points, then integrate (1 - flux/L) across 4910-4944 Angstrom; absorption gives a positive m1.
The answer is 0.7 Angstrom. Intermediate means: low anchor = 3.57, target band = 3.39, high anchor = 3.44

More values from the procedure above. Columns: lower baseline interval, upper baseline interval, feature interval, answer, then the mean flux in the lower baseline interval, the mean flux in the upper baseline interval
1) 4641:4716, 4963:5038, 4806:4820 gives -0.2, 3.58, 3.38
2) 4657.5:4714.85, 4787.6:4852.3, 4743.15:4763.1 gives -0.2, 3.58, 3.55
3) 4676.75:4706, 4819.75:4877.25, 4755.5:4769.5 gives 0.0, 3.57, 3.37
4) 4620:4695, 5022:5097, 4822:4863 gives 1.3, 3.6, 3.38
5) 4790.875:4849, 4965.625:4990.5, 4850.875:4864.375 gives 1.7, 3.55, 3.42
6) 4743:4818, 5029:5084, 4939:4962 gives 0.1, 3.57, 3.37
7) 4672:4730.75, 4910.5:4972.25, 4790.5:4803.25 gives -0.2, 3.58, 3.42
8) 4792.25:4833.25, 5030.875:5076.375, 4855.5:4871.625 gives 2.3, 3.56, 3.38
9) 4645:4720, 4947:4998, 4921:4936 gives 0.2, 3.59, 3.44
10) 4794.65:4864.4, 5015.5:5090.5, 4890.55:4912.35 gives -0.3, 3.45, 3.37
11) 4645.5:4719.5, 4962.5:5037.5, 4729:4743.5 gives 0.2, 3.59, 3.38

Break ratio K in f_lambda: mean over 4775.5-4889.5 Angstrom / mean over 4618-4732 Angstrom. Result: 0.96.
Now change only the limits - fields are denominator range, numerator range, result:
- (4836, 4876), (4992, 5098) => 1.02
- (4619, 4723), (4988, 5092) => 0.94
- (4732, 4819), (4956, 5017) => 0.95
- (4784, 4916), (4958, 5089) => 0.98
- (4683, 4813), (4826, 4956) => 0.95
